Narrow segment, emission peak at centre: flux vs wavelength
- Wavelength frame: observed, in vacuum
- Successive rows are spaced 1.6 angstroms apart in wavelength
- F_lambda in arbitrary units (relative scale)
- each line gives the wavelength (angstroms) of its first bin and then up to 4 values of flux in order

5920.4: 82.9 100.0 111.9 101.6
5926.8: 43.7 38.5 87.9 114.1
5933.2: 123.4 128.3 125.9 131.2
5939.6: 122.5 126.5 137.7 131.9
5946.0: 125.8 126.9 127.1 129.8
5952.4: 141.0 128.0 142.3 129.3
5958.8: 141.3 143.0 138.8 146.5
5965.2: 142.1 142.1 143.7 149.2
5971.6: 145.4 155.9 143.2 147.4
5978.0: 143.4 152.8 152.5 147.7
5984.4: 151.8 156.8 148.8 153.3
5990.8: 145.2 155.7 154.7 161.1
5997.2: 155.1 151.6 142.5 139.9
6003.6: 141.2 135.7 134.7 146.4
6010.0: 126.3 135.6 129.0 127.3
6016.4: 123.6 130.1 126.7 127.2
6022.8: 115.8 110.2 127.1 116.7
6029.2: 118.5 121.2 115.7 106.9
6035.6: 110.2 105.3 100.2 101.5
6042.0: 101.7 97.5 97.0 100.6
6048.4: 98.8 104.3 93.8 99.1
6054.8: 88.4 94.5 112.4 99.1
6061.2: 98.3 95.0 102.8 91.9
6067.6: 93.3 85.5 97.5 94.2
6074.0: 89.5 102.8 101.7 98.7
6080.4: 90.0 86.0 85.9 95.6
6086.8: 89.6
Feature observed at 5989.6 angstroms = C IV 1549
